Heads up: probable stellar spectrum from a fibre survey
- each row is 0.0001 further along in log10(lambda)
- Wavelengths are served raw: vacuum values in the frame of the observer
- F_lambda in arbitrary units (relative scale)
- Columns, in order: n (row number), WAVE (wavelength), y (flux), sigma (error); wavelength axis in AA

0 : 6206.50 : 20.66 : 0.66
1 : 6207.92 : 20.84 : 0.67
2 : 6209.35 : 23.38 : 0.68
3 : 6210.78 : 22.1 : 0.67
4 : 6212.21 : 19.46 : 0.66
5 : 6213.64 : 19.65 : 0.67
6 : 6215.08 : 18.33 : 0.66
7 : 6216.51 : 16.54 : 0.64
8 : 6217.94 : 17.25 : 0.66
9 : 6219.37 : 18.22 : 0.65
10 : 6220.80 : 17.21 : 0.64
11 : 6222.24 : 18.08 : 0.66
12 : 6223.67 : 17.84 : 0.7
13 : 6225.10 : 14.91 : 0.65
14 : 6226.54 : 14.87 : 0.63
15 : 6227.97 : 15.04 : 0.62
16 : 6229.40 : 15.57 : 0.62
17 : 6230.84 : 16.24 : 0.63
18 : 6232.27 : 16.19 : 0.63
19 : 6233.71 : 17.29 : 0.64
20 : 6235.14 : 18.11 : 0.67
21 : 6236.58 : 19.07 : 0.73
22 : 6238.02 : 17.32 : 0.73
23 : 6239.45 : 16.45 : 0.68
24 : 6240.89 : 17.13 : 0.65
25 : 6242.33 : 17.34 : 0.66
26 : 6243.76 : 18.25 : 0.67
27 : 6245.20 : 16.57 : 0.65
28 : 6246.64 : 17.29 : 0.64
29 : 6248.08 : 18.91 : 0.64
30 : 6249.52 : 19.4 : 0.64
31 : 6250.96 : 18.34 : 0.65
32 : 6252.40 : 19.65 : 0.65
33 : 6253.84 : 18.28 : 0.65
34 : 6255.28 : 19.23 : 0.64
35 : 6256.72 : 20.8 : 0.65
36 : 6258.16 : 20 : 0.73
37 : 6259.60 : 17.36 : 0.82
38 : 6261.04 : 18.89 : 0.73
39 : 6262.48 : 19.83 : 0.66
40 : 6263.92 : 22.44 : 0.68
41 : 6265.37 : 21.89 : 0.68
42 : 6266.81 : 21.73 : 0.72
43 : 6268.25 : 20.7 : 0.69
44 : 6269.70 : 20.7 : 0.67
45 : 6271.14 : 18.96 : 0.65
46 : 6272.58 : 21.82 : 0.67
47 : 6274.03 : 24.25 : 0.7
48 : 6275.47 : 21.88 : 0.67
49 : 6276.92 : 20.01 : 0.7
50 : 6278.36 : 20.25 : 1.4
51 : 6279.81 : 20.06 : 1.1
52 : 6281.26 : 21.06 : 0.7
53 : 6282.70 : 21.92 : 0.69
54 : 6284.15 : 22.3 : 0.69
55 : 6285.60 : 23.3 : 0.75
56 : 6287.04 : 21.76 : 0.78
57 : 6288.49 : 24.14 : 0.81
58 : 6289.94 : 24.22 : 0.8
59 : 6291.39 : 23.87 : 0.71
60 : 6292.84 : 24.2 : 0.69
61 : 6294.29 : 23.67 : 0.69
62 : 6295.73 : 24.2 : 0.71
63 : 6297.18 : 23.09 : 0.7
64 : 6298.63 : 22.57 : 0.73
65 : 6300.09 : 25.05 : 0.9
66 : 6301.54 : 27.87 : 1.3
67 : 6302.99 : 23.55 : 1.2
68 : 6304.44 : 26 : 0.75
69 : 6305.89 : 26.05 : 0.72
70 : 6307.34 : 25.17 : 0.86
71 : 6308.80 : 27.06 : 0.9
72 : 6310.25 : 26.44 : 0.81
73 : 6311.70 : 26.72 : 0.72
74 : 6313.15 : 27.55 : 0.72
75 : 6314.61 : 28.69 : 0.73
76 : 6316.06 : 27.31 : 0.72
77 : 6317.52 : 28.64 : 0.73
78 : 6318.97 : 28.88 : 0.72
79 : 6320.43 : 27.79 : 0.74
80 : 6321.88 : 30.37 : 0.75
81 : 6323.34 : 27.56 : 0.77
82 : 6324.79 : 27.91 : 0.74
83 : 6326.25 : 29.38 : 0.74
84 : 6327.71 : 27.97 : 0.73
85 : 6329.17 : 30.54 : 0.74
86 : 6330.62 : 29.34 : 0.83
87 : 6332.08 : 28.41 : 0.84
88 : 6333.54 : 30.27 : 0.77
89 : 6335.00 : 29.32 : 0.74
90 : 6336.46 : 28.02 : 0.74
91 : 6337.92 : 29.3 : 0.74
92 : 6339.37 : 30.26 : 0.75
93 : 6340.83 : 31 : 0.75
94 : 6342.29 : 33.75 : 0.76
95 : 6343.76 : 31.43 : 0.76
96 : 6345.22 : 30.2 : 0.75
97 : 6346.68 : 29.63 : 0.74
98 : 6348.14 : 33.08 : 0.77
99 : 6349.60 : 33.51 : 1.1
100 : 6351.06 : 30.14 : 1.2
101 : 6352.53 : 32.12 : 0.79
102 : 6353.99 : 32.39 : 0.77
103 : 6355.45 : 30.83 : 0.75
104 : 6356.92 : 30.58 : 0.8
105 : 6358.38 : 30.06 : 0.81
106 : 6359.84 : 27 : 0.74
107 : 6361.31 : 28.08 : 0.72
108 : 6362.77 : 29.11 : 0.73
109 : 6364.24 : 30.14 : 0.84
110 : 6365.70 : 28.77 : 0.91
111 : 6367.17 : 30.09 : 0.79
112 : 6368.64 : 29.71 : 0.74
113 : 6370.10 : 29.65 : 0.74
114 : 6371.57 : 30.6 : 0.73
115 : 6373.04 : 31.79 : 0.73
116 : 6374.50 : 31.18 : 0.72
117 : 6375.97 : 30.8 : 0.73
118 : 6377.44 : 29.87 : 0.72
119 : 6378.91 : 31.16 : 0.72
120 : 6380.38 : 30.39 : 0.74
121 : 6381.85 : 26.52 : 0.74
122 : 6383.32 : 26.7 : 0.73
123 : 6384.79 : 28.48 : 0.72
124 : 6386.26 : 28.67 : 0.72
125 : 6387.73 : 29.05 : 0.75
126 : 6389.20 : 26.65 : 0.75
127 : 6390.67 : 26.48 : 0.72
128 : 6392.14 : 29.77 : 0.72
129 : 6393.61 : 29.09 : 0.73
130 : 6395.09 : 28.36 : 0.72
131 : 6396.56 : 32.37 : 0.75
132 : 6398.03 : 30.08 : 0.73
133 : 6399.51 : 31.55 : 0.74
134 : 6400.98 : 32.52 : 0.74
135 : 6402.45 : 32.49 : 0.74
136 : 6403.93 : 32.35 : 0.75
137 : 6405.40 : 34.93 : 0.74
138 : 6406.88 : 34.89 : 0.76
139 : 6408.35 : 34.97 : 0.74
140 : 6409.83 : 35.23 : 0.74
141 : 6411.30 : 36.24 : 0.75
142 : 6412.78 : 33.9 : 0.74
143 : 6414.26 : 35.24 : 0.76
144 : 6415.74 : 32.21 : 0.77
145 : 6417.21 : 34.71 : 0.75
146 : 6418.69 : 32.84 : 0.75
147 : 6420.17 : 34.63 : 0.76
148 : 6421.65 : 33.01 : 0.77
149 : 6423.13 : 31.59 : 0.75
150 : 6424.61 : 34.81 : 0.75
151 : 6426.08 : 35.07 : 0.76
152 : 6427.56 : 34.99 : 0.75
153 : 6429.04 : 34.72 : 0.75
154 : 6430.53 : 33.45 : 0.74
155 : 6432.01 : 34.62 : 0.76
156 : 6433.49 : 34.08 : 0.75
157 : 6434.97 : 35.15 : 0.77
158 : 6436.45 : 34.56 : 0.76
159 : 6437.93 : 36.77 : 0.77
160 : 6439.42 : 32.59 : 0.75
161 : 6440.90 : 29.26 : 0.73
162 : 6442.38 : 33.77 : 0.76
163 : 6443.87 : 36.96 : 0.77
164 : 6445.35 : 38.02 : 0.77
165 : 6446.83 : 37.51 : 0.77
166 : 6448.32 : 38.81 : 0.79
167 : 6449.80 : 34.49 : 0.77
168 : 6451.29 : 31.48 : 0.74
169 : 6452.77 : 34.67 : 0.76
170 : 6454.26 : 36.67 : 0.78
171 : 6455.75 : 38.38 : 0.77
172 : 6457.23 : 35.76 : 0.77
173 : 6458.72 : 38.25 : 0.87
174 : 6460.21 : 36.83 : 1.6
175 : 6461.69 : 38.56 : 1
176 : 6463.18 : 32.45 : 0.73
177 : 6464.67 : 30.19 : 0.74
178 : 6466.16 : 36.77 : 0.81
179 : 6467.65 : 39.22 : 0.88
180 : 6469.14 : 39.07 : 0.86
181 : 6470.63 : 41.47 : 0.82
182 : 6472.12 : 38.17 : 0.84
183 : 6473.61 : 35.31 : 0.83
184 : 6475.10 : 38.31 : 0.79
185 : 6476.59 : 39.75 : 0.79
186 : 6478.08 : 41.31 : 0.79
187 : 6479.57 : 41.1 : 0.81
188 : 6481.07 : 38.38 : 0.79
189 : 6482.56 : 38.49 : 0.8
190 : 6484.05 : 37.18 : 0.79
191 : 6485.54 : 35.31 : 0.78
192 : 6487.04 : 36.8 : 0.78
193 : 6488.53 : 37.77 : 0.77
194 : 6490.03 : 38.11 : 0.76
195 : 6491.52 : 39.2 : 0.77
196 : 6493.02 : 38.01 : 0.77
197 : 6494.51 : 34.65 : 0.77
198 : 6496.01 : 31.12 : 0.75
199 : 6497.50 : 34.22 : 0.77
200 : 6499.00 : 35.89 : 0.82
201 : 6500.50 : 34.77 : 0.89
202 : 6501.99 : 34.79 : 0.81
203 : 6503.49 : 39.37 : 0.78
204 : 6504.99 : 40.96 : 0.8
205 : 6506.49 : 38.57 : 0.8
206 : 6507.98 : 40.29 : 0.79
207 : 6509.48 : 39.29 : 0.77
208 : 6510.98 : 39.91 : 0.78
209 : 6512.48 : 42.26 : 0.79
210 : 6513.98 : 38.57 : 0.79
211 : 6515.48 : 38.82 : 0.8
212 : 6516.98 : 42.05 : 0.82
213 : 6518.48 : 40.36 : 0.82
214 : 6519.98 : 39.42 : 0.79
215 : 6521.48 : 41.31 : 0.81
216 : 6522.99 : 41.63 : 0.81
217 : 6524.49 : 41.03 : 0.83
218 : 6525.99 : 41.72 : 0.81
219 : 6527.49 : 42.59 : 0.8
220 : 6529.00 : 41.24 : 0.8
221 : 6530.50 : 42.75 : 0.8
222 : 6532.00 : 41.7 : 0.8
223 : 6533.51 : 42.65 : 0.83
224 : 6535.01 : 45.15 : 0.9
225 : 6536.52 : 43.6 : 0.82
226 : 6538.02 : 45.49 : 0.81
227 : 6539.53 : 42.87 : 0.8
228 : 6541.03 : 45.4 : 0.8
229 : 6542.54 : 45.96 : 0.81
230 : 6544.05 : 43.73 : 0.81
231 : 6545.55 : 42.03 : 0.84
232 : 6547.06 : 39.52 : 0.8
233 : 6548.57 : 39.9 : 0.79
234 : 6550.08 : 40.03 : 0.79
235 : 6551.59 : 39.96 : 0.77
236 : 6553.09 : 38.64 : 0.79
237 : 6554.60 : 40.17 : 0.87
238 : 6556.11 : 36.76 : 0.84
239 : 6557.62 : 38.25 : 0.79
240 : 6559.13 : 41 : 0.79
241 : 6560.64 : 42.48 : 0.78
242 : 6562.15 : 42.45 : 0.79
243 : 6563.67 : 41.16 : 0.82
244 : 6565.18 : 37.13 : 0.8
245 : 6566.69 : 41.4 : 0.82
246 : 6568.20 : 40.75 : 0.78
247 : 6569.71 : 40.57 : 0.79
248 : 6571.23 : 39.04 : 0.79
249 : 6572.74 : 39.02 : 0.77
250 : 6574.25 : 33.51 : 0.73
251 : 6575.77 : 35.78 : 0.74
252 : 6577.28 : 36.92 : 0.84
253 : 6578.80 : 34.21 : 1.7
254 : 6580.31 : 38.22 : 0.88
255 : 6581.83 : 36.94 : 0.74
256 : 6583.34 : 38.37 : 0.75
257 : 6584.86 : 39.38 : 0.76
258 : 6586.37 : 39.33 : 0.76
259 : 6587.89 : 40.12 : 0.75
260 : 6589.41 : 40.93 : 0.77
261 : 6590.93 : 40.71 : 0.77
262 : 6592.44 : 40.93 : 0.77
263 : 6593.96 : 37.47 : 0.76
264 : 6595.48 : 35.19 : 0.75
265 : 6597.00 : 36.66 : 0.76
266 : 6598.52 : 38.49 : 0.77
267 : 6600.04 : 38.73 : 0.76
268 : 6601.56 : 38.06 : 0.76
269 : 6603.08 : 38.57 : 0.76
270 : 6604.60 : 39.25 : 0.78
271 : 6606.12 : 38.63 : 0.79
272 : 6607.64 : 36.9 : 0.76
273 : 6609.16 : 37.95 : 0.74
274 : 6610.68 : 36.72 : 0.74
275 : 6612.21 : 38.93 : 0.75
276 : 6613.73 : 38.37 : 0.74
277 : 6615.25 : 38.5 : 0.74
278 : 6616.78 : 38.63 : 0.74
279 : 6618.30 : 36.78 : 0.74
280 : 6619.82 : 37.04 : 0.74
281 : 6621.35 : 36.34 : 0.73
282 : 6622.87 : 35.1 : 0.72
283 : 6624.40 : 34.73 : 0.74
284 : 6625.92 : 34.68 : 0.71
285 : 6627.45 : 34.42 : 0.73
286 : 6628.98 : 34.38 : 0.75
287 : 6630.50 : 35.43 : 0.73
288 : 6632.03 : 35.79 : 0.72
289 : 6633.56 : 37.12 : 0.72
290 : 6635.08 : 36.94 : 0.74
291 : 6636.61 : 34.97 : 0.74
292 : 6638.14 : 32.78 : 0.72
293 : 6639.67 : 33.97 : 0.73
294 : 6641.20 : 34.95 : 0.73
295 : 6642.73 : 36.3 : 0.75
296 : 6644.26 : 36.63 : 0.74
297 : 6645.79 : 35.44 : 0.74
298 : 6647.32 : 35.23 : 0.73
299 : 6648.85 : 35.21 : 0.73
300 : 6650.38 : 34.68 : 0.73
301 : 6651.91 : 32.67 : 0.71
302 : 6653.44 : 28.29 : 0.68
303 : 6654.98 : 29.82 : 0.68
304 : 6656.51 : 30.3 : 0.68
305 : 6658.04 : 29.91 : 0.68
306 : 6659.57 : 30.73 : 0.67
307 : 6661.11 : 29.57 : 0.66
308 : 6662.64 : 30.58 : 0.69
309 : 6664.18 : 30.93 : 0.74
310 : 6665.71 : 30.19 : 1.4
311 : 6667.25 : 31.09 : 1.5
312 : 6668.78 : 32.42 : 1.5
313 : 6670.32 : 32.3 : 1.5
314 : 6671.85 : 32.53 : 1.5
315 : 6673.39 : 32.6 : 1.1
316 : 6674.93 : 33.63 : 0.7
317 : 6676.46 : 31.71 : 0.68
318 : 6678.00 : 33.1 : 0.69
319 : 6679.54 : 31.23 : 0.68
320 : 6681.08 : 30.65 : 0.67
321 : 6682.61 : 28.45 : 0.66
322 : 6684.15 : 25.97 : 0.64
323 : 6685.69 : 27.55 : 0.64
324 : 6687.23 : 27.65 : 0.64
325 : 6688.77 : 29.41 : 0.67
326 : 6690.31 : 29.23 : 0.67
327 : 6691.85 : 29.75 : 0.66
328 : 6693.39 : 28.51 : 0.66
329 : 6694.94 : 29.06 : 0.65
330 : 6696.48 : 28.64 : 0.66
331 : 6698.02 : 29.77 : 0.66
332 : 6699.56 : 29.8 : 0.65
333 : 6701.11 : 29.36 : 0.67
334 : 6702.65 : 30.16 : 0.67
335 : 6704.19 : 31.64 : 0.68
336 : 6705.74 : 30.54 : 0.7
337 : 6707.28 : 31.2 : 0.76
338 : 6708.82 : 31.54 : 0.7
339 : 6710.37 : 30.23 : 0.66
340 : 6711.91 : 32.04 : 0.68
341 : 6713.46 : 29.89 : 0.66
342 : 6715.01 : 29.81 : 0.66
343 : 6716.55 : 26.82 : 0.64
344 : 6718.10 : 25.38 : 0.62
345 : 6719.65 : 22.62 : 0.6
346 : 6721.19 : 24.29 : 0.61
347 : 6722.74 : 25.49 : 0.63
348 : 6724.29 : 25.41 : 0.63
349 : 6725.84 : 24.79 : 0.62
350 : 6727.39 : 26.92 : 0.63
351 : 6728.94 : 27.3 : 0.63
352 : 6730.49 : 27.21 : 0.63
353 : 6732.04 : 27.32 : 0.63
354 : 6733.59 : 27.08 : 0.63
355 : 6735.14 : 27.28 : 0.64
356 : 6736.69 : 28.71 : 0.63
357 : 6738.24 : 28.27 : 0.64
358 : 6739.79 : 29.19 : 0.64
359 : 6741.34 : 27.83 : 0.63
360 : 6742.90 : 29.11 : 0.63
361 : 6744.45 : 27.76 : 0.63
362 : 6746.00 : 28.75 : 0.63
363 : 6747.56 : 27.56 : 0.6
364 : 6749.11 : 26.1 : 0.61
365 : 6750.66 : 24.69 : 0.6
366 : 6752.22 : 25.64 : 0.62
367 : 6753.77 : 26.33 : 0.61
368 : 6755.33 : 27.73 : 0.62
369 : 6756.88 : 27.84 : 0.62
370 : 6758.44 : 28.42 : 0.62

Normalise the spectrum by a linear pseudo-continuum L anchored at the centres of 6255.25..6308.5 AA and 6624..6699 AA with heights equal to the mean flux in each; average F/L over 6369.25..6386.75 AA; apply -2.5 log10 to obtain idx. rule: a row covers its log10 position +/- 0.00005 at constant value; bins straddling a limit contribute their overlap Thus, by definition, -0.19 mag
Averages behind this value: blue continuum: 22.4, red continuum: 32.1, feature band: 29.7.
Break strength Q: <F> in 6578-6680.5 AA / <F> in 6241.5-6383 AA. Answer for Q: 1.4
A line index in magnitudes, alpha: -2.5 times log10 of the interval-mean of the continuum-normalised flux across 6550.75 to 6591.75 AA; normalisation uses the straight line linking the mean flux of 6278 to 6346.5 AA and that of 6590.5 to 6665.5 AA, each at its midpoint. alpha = -0.15 mag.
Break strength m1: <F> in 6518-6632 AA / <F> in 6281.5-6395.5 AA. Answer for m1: 1.4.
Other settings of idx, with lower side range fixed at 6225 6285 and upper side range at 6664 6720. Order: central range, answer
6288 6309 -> -0.22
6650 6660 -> -0.06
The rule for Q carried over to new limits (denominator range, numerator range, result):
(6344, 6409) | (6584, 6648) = 1.22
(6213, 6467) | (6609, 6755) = 1.13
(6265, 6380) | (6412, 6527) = 1.36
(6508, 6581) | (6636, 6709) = 0.77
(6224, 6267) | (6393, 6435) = 1.85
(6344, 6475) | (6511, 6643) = 1.19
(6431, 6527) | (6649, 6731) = 0.79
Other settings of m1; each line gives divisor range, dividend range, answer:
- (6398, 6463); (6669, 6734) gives 0.84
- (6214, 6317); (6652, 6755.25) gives 1.39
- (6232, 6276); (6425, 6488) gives 1.89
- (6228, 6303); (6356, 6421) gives 1.51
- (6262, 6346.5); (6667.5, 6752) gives 1.12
